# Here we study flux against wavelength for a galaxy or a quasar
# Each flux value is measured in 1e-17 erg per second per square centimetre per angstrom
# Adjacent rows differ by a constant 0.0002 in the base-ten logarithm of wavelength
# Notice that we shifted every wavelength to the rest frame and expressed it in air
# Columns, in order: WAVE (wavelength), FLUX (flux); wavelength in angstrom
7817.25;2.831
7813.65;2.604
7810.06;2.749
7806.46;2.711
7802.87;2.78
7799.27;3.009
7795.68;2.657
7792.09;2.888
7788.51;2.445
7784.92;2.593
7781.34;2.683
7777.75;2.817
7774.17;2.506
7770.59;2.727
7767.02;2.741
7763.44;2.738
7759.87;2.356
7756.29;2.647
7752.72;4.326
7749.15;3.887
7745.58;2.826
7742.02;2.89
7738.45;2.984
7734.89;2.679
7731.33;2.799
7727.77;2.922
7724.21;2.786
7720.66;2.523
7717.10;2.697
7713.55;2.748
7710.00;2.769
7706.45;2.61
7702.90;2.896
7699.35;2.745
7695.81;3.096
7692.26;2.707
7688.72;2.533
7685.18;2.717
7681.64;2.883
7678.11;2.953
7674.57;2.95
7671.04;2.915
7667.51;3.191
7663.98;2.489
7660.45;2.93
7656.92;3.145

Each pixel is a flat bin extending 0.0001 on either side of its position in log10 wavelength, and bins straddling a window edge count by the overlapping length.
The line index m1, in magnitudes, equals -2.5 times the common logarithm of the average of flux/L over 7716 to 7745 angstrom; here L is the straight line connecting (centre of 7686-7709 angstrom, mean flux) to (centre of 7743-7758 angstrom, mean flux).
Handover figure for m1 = 0.13 mag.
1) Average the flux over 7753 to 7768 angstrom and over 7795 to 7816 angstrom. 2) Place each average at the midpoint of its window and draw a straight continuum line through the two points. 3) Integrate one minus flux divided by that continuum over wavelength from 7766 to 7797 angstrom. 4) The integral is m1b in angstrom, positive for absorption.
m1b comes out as 1.13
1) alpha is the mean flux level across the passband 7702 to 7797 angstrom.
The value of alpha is 2.82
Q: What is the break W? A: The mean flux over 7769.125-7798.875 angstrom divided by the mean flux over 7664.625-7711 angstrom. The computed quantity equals 0.95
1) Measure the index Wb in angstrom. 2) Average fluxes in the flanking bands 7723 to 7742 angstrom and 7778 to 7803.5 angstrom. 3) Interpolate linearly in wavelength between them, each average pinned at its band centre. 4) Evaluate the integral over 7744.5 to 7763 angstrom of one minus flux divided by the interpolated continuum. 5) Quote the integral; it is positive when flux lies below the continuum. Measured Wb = -2.6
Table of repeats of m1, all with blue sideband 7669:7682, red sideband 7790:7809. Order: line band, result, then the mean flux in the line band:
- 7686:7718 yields 0.06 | 2.76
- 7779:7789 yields 0.09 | 2.6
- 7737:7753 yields -0.16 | 3.3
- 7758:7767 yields 0.10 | 2.58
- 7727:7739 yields 0.02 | 2.83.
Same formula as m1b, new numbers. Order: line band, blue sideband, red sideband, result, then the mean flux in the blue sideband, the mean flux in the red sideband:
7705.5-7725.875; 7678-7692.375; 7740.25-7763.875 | 1.55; 2.74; 3.12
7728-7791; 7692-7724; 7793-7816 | -2.39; 2.76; 2.76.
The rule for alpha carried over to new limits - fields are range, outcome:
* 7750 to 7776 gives 2.9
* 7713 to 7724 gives 2.67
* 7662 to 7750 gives 2.84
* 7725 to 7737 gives 2.8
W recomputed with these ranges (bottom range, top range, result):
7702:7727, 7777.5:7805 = 1.00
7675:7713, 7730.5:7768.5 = 1.07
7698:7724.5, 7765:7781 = 0.99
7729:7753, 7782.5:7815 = 0.87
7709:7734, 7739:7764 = 1.13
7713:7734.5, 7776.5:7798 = 0.98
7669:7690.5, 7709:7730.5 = 0.97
